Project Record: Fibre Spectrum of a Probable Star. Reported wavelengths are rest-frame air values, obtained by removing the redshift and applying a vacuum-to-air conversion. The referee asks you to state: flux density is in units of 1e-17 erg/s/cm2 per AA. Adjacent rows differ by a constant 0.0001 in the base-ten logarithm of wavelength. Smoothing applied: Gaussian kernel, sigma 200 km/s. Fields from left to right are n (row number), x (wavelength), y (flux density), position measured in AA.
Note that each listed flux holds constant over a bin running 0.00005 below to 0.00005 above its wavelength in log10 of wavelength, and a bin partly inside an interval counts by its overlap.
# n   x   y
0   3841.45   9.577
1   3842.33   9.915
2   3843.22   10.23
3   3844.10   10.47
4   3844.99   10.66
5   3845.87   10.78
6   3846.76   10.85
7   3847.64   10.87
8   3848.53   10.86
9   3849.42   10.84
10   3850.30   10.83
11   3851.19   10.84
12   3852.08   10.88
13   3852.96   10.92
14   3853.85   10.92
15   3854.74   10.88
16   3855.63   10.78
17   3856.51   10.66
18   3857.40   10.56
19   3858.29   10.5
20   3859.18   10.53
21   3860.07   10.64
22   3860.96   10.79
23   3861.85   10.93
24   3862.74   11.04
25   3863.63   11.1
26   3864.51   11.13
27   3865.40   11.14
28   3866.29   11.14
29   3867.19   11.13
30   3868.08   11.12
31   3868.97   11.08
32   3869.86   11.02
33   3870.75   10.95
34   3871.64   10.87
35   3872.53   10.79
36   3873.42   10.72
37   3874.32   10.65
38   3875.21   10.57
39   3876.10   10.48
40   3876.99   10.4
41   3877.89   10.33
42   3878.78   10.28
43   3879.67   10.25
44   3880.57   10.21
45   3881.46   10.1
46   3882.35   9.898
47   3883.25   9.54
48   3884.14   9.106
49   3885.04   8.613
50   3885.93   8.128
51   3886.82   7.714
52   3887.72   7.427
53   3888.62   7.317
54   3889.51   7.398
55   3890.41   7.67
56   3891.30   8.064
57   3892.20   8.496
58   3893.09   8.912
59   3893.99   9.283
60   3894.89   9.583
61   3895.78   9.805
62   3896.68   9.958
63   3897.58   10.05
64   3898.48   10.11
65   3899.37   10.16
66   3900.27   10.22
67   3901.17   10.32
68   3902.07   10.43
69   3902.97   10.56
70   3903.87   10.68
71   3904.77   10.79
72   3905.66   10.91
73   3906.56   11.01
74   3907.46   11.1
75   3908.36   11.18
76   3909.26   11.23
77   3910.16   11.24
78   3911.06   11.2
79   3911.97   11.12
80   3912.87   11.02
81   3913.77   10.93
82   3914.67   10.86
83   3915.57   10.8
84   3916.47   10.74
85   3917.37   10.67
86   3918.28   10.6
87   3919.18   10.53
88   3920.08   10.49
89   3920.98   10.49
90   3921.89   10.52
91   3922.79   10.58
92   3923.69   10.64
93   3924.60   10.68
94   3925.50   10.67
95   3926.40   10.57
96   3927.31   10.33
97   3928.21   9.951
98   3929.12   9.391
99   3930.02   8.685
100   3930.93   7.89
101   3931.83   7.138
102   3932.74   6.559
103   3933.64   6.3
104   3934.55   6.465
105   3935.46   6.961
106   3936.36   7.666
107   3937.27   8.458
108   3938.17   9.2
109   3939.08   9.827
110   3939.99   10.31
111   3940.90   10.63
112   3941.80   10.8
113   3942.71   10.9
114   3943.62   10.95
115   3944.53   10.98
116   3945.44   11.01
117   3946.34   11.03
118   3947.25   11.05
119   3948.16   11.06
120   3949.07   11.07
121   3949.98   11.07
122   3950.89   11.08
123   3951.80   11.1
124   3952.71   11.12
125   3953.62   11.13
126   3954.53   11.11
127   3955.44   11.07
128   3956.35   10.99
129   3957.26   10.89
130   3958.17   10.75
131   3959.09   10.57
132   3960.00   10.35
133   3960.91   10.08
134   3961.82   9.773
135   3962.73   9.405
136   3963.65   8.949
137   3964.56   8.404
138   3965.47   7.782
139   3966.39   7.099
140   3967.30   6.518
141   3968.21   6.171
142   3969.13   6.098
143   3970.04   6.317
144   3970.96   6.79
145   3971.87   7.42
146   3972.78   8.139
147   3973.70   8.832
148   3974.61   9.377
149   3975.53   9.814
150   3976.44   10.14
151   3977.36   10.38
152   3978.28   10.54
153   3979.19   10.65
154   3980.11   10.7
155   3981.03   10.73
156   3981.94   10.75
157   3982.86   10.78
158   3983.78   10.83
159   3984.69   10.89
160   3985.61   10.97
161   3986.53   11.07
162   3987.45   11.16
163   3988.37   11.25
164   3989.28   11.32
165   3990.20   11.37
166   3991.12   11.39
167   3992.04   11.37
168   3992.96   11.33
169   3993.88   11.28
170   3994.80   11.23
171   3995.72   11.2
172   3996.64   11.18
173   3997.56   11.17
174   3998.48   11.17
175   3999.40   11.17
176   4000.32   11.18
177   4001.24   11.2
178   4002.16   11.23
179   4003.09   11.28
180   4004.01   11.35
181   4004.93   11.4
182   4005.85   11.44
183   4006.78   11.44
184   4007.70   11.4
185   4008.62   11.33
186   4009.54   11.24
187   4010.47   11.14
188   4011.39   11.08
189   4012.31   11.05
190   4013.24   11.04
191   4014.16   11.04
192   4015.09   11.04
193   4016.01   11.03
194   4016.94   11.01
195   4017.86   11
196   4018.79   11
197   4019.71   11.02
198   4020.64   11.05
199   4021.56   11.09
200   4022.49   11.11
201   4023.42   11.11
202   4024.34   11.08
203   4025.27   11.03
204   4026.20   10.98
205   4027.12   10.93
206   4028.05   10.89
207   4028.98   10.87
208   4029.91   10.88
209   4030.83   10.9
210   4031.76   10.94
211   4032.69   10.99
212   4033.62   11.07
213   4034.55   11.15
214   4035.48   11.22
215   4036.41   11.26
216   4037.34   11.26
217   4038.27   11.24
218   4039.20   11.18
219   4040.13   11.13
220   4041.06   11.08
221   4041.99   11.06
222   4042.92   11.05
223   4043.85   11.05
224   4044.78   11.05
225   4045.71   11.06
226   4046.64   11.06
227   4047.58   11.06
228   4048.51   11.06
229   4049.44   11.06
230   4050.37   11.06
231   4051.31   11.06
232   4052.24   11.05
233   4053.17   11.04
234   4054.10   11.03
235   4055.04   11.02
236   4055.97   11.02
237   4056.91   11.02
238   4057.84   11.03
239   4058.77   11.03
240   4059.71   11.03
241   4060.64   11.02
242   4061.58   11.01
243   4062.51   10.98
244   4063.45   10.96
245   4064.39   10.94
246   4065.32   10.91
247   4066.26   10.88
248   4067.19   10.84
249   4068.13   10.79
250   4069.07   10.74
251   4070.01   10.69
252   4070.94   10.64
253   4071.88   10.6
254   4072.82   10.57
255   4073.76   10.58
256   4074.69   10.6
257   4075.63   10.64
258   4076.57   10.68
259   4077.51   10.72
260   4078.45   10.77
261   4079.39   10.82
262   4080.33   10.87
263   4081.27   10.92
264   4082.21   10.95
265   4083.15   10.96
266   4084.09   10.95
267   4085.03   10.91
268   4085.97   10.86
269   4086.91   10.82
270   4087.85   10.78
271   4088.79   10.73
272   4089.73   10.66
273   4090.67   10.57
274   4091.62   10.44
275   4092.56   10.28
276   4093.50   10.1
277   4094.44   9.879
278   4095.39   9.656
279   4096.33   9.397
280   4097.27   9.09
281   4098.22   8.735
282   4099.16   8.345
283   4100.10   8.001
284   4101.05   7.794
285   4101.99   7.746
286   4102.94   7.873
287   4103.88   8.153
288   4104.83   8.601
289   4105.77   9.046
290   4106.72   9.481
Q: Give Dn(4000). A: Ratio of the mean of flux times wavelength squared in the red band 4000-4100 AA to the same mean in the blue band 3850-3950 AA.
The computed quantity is 1.16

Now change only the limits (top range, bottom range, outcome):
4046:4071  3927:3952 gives 1.22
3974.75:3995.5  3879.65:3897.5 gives 1.29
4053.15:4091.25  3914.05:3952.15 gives 1.17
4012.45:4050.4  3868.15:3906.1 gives 1.22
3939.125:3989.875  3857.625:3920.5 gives 1.02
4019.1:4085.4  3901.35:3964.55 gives 1.14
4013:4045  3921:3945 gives 1.24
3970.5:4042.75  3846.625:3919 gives 1.12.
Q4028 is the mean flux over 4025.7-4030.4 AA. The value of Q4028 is 10.9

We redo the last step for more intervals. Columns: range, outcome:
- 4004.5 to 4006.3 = 11.4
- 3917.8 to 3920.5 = 10.5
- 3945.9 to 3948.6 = 11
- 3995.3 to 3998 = 11.2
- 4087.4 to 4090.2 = 10.7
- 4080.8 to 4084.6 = 10.9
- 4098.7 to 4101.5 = 8.04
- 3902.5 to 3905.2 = 10.7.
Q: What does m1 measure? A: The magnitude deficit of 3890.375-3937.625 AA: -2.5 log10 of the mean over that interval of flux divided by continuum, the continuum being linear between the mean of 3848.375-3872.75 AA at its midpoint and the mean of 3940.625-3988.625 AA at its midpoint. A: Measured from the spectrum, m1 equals 0.06 mag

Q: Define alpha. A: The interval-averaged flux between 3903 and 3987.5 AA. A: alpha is 9.93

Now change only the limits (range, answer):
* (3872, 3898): 9.37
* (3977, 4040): 11.1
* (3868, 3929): 10.1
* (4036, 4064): 11.1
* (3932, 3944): 8.79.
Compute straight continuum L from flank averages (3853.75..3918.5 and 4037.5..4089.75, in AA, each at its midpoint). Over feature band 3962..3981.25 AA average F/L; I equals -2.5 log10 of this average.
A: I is 0.23 mag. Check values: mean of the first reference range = 10.2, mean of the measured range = 8.57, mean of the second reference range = 10.9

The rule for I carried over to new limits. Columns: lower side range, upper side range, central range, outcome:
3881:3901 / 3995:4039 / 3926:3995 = 0.04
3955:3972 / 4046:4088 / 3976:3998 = -0.19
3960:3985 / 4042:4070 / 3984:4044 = -0.12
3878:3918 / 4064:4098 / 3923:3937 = 0.15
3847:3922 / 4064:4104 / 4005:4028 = -0.09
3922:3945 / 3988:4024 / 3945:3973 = 0.04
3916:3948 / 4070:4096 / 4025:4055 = -0.07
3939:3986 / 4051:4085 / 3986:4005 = -0.11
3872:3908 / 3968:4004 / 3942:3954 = -0.10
